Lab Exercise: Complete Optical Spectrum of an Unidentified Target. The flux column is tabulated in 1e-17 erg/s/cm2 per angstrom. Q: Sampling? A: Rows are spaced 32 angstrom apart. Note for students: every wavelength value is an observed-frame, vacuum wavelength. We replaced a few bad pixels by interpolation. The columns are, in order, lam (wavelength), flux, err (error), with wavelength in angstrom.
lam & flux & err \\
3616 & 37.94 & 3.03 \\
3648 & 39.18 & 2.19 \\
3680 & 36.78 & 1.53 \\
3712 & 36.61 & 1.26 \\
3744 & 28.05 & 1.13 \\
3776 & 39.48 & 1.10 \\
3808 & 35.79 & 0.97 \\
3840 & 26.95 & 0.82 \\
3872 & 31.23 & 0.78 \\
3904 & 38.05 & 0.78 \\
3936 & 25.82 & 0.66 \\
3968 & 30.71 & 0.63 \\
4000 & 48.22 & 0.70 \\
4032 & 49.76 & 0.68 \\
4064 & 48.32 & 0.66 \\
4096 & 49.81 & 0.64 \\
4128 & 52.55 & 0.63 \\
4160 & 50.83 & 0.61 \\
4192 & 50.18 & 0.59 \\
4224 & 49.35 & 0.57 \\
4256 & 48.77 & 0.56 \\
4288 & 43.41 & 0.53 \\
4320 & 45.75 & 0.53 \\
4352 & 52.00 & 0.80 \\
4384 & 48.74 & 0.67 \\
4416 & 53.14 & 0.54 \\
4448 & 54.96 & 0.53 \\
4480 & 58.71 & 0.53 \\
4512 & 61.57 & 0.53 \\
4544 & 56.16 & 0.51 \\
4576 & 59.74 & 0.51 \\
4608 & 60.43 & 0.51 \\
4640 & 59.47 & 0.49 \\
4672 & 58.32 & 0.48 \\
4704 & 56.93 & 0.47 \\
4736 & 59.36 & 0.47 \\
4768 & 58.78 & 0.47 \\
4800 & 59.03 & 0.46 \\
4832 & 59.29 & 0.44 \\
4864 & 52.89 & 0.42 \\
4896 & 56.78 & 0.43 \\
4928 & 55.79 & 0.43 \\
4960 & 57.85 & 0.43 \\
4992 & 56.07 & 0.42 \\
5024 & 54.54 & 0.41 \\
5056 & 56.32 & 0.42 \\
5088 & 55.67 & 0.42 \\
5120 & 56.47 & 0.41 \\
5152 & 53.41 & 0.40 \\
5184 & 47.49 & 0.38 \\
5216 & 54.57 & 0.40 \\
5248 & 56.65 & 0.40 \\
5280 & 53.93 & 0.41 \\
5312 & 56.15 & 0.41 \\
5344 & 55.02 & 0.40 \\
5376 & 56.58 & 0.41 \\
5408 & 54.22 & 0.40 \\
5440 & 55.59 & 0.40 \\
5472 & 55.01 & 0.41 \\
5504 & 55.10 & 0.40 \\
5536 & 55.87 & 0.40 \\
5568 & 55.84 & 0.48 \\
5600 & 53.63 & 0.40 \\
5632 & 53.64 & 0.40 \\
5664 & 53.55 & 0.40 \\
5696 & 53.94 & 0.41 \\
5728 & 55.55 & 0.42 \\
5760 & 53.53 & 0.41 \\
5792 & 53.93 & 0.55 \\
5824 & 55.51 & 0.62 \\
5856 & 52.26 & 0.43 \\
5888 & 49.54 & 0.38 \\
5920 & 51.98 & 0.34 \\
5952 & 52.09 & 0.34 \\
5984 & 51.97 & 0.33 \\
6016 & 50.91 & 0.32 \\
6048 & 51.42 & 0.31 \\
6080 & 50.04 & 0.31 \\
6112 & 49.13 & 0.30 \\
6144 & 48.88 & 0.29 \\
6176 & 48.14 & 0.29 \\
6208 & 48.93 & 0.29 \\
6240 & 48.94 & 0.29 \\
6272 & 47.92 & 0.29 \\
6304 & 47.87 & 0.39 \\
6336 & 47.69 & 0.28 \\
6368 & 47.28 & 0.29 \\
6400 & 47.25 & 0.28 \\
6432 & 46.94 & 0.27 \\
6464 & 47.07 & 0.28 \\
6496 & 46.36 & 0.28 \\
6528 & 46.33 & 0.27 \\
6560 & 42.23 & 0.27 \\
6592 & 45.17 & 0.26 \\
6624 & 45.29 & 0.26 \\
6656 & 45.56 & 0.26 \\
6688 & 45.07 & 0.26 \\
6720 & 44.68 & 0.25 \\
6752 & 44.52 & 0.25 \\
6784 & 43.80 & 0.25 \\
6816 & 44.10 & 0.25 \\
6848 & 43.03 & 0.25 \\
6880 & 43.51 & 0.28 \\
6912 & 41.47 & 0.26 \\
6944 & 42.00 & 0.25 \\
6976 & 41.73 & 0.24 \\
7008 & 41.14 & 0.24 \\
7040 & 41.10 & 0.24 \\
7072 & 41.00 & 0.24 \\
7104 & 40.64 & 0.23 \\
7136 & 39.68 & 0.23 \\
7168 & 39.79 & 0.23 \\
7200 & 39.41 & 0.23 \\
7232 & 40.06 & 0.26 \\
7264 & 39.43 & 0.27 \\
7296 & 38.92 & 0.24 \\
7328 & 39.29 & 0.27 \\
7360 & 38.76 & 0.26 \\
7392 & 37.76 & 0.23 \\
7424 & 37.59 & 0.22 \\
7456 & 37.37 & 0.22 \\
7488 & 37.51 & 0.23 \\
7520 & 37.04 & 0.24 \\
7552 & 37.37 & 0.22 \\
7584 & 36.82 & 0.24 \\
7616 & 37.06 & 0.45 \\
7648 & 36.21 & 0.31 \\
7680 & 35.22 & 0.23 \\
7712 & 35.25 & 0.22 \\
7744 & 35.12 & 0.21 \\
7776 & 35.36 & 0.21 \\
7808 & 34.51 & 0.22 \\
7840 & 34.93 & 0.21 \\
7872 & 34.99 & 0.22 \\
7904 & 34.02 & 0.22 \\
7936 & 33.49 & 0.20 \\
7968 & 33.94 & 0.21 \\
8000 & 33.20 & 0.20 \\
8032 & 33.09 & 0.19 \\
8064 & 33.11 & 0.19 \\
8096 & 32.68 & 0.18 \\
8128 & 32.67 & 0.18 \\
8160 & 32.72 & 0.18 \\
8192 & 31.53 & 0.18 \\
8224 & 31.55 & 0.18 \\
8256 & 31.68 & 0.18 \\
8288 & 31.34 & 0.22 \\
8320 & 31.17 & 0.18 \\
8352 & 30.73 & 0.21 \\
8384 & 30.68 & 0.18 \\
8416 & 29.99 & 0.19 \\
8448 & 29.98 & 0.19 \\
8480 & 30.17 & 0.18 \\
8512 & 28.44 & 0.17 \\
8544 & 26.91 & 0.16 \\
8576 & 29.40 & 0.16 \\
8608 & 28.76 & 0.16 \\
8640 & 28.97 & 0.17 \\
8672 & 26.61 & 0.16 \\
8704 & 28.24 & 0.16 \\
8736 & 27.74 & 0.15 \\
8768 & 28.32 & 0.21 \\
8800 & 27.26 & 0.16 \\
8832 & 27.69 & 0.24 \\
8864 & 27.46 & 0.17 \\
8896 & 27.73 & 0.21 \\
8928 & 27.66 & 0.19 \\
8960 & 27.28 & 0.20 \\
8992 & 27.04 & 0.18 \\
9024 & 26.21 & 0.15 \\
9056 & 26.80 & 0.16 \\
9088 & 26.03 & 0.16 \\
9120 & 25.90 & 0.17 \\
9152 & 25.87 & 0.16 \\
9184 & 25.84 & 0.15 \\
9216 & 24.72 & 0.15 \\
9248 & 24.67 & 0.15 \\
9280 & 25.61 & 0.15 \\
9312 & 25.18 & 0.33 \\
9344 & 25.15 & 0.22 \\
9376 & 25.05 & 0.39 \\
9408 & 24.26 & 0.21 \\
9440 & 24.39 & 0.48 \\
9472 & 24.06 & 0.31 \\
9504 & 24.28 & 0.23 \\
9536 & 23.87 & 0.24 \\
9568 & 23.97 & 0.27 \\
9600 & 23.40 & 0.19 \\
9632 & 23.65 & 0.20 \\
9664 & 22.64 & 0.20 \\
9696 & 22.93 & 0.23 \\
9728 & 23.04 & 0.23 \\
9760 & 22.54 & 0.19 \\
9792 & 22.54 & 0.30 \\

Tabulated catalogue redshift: 0.000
